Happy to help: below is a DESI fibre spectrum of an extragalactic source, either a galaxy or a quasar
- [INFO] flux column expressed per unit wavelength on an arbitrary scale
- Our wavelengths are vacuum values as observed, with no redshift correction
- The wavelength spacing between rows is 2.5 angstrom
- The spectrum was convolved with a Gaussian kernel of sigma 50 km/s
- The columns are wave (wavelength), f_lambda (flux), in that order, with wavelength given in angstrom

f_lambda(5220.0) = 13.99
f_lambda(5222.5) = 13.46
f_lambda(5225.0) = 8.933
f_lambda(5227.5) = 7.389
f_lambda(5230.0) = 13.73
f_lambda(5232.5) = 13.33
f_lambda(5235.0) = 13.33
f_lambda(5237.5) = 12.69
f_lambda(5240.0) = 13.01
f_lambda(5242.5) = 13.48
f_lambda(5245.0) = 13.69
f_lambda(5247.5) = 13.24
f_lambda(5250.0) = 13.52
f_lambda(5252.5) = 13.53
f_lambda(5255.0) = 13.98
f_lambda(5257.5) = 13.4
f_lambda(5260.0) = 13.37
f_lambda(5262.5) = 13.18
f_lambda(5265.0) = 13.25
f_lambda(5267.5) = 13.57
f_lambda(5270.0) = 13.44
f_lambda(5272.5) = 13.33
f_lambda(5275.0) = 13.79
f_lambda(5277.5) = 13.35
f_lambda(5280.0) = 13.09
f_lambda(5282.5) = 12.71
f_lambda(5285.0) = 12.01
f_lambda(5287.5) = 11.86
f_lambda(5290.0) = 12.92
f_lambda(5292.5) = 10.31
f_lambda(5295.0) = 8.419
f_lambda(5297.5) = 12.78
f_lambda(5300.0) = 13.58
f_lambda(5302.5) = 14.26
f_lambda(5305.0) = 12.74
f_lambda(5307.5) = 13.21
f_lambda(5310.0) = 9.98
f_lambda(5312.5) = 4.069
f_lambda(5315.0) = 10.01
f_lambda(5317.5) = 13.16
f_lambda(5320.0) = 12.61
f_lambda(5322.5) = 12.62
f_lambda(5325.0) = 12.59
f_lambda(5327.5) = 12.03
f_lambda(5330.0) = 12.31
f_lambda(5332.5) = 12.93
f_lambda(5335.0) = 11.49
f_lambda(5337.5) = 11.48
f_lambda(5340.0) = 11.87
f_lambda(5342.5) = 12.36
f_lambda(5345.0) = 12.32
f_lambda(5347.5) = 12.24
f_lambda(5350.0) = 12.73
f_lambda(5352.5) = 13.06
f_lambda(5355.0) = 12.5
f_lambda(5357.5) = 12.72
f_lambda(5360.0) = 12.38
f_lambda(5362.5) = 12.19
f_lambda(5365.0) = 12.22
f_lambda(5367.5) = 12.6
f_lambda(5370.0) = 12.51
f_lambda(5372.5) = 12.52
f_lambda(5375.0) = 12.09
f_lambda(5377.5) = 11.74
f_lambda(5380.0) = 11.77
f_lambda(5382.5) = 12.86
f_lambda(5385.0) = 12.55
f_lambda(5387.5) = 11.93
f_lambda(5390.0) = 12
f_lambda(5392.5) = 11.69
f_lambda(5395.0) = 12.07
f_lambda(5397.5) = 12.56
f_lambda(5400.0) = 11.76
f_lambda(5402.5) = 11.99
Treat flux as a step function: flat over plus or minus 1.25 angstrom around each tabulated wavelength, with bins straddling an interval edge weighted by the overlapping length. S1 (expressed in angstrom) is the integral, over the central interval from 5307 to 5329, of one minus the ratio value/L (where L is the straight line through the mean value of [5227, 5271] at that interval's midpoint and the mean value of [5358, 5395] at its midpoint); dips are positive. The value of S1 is 2.72 angstrom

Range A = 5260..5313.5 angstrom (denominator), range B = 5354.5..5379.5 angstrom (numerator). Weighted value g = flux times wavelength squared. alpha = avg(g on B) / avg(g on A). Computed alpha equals 1.0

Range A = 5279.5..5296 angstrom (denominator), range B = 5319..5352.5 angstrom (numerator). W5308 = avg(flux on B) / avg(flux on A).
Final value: 1.1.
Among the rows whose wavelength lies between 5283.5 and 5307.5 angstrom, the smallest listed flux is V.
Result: 8.419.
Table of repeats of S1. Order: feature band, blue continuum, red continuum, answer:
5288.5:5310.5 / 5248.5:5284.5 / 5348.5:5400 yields 1.6 angstrom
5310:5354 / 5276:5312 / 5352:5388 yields 1.8 angstrom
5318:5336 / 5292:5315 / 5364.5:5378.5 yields -1.5 angstrom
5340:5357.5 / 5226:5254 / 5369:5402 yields -0.3 angstrom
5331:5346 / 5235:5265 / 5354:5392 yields 0.6 angstrom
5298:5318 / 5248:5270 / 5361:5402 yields 2.5 angstrom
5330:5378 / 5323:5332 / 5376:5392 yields -0.2 angstrom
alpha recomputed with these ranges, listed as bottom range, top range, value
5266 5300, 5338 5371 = 1.02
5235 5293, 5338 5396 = 0.97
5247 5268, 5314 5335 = 0.94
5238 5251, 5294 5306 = 0.95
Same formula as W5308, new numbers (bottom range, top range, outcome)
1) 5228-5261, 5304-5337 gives 0.87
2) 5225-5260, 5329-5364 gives 0.96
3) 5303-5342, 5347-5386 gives 1.07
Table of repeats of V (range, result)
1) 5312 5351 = 4.069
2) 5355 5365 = 12.19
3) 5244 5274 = 13.18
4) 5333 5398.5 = 11.48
